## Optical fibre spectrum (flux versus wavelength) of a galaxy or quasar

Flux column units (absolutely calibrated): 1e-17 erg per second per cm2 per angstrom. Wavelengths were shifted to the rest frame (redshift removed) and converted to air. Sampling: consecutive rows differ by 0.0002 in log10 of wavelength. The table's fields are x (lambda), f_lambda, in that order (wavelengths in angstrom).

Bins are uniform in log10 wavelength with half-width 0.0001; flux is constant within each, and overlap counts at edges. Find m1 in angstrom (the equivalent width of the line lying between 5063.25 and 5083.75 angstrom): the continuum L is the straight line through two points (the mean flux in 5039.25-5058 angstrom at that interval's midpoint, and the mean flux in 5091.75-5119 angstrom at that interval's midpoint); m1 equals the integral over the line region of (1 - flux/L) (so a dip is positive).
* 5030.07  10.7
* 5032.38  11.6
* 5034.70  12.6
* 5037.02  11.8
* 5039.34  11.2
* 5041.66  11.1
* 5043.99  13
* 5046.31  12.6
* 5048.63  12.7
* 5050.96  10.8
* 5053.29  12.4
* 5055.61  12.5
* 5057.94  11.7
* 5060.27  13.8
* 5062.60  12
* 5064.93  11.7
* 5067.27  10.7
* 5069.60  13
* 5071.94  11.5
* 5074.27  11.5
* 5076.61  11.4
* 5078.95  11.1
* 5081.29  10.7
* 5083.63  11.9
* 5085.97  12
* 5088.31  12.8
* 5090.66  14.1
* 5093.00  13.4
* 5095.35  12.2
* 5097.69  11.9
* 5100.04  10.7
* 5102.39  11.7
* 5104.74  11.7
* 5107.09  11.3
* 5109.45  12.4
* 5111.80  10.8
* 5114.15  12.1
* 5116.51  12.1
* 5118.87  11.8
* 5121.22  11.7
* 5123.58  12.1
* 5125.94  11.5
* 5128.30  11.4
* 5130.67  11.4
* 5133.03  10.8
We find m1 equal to 0.8 angstrom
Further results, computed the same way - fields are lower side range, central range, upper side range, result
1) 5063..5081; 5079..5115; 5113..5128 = -0.8 angstrom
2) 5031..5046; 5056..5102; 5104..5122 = -0.7 angstrom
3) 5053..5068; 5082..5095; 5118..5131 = -0.9 angstrom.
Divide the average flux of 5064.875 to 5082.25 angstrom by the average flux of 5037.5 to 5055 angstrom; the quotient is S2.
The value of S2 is 0.95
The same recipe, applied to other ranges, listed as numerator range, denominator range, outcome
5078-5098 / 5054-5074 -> 1.01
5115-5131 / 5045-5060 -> 0.96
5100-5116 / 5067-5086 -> 1.01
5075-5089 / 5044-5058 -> 0.95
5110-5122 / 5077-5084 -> 1.05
